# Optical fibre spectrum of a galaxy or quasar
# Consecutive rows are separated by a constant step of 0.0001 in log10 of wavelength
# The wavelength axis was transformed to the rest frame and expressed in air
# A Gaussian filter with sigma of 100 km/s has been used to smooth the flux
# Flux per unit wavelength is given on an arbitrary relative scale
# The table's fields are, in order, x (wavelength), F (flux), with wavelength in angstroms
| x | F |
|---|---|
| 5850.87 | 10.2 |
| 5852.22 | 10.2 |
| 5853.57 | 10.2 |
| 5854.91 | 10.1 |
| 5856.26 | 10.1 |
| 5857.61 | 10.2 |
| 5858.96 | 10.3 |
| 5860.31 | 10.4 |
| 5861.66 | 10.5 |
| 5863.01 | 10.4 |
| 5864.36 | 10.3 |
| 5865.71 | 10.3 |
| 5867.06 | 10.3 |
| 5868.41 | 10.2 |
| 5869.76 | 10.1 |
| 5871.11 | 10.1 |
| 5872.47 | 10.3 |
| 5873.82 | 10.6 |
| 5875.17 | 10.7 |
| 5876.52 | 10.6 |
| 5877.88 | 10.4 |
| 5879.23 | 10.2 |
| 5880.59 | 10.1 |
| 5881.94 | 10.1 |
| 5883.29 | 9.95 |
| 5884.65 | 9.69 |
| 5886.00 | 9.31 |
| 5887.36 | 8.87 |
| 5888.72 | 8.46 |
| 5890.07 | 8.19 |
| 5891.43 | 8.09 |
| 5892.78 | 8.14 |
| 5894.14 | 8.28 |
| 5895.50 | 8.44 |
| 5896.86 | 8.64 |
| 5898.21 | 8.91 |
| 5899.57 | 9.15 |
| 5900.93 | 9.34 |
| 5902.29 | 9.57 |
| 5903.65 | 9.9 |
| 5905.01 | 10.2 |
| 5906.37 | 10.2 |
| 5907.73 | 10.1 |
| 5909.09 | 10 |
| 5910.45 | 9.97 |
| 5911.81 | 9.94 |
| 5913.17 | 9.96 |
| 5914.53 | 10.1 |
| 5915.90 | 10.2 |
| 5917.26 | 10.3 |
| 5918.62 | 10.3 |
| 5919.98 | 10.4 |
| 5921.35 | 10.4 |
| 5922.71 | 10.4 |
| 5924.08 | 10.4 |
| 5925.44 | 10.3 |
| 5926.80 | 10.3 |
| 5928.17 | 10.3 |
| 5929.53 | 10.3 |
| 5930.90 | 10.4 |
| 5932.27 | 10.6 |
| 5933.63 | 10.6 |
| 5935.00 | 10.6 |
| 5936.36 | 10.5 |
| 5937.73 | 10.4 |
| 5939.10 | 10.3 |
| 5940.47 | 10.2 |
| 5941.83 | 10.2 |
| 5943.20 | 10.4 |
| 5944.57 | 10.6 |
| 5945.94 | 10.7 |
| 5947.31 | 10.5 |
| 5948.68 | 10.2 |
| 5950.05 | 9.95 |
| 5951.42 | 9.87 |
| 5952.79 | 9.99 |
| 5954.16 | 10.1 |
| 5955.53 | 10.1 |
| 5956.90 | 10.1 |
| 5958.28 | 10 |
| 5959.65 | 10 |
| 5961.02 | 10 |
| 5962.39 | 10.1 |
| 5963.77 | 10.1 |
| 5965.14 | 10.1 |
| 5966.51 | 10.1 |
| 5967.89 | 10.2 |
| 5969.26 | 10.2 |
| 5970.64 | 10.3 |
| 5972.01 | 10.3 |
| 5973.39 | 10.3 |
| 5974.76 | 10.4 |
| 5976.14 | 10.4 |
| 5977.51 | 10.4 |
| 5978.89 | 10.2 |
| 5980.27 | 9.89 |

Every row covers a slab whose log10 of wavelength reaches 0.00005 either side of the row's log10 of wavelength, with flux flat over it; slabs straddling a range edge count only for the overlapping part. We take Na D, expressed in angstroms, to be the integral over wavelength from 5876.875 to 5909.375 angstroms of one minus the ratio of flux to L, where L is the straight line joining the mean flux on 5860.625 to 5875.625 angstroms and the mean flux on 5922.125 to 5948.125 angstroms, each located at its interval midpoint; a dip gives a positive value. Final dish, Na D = 3.2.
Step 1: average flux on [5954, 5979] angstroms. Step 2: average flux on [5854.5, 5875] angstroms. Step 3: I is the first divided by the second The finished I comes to 0.99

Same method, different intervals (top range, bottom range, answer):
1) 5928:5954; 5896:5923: 1.05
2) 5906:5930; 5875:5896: 1.10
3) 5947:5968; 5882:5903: 1.13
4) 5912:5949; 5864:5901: 1.08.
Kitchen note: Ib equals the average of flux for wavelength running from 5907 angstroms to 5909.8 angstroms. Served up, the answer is 10.1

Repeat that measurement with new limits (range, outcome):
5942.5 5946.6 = 10.6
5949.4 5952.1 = 9.91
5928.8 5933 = 10.4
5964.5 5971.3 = 10.2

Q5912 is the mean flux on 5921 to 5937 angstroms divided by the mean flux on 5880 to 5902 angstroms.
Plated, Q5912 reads 1.16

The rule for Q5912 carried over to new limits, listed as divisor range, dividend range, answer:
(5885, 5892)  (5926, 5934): 1.20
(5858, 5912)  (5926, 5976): 1.05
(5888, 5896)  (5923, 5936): 1.26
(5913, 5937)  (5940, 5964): 0.98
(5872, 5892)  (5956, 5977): 1.05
